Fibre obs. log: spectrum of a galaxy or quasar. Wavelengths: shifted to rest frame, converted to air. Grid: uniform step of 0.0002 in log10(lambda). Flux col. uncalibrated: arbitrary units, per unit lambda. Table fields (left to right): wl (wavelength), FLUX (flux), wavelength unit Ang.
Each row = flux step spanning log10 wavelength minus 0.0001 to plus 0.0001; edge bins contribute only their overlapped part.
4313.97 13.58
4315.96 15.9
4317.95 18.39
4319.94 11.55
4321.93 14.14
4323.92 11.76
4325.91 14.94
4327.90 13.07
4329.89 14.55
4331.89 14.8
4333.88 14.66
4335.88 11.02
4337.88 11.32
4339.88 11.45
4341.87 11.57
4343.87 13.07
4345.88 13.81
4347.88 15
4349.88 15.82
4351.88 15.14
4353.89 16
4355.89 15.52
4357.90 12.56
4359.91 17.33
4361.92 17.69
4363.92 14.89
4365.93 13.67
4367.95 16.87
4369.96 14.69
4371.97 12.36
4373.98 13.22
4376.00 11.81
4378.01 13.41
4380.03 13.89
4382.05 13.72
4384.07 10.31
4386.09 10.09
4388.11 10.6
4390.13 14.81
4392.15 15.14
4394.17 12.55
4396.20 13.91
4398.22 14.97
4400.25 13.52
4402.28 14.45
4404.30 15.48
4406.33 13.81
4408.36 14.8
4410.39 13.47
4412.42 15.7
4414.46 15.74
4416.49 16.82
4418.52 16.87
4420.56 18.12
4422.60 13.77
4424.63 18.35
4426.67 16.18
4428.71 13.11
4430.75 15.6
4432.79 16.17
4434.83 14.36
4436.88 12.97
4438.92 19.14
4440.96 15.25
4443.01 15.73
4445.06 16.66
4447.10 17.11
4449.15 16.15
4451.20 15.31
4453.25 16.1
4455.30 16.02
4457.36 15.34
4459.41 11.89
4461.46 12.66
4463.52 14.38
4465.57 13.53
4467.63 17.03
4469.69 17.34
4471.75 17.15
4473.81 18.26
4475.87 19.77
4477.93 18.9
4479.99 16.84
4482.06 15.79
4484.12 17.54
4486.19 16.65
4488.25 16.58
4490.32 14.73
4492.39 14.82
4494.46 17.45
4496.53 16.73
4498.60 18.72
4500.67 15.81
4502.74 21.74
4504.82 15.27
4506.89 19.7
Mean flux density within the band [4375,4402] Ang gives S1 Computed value 13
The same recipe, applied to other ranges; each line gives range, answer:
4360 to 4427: 14.4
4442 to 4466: 15.1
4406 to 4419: 15.3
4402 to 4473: 15.5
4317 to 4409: 13.9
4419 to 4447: 15.9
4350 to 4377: 14.8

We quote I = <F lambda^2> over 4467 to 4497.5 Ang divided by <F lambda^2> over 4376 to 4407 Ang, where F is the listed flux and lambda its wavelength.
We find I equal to 1.33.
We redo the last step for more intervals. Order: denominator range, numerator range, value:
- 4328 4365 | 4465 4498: 1.26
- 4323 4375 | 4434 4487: 1.20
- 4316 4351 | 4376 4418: 1.04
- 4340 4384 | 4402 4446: 1.13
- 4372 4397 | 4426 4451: 1.26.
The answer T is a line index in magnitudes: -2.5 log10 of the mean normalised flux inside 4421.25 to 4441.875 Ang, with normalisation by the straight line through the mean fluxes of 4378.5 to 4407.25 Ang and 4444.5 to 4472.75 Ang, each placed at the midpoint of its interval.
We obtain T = -0.07 mag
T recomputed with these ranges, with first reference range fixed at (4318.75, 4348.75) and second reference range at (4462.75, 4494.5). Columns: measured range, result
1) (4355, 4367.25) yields -0.11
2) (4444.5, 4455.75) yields -0.02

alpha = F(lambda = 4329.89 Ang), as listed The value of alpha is 14.55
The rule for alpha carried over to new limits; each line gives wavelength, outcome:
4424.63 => 18.35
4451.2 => 15.31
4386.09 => 10.09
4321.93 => 14.14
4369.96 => 14.69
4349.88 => 15.82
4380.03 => 13.89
